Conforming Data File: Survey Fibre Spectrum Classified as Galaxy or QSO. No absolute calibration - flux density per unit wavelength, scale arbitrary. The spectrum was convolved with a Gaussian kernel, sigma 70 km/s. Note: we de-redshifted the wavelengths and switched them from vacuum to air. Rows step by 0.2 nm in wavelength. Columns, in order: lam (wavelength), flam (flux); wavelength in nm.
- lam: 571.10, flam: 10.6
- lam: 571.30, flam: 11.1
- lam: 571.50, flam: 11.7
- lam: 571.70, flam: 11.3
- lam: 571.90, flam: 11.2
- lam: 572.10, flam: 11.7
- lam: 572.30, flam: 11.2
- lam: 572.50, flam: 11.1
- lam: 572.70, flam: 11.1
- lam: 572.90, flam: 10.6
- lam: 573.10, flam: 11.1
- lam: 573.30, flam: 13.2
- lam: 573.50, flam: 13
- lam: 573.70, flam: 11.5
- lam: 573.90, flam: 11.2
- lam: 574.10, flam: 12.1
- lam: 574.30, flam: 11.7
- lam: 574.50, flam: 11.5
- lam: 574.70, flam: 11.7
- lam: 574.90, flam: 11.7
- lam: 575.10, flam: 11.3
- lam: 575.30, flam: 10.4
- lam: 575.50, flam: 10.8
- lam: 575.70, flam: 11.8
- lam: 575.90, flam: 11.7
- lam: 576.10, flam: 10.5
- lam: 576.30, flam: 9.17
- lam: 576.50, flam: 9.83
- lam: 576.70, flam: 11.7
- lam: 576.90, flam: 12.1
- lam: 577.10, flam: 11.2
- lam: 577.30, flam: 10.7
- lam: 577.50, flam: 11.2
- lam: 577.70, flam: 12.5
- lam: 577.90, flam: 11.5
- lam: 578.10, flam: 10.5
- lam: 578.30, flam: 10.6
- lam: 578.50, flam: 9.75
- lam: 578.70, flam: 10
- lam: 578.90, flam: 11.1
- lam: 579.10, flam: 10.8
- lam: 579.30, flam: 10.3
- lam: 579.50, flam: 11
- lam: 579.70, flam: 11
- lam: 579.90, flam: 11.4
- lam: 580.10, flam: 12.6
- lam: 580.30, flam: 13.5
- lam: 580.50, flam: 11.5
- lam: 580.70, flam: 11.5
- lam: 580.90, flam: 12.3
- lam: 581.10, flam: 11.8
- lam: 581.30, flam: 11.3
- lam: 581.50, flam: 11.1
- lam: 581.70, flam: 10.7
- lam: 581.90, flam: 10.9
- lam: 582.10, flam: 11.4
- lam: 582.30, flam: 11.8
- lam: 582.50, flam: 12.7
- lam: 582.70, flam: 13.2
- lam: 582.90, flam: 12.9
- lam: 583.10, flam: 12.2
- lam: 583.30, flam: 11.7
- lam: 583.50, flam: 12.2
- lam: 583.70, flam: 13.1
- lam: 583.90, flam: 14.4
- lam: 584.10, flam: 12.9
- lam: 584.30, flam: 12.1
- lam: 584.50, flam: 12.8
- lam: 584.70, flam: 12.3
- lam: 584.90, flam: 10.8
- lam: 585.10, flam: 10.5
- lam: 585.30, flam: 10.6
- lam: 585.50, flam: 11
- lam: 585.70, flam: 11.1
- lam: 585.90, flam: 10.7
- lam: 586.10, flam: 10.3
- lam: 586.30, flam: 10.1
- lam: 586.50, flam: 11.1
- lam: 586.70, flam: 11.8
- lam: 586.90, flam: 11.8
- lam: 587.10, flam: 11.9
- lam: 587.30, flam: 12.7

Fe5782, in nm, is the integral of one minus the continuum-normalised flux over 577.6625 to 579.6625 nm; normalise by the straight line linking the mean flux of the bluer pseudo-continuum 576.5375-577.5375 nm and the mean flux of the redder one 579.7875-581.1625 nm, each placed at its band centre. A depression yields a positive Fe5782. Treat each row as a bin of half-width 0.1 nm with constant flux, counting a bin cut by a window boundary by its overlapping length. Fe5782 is 0.16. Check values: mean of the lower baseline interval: 11.3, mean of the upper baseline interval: 12.1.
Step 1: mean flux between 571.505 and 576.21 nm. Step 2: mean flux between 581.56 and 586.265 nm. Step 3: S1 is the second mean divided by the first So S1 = 1.03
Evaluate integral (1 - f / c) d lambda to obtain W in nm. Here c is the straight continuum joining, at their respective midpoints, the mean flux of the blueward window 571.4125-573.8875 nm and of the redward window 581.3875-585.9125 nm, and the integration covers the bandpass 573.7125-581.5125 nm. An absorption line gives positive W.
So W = 0.31 nm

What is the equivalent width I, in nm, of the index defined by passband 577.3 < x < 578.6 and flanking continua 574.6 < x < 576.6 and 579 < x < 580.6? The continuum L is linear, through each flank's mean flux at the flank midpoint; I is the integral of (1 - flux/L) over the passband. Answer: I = 0.03 nm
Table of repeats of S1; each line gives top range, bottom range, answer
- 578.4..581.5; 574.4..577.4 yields 1.02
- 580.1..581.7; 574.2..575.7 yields 1.04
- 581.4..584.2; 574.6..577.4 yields 1.11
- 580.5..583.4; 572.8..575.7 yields 1.02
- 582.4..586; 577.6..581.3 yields 1.07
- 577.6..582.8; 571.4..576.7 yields 1.01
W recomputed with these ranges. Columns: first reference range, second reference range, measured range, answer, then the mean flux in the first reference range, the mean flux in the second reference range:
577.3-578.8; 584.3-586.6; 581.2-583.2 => -0.15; 10.9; 11.1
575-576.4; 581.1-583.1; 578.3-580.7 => 0.05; 10.8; 11.8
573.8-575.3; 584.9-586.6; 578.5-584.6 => -0.47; 11.5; 10.7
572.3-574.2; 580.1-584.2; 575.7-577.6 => 0.14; 11.6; 12.2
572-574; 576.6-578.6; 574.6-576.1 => 0.01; 11.6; 11.2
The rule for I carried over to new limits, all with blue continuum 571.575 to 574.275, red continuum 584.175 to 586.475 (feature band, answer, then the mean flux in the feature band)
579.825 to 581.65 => -0.09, 11.9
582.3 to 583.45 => -0.13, 12.5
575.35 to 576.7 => 0.09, 10.7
